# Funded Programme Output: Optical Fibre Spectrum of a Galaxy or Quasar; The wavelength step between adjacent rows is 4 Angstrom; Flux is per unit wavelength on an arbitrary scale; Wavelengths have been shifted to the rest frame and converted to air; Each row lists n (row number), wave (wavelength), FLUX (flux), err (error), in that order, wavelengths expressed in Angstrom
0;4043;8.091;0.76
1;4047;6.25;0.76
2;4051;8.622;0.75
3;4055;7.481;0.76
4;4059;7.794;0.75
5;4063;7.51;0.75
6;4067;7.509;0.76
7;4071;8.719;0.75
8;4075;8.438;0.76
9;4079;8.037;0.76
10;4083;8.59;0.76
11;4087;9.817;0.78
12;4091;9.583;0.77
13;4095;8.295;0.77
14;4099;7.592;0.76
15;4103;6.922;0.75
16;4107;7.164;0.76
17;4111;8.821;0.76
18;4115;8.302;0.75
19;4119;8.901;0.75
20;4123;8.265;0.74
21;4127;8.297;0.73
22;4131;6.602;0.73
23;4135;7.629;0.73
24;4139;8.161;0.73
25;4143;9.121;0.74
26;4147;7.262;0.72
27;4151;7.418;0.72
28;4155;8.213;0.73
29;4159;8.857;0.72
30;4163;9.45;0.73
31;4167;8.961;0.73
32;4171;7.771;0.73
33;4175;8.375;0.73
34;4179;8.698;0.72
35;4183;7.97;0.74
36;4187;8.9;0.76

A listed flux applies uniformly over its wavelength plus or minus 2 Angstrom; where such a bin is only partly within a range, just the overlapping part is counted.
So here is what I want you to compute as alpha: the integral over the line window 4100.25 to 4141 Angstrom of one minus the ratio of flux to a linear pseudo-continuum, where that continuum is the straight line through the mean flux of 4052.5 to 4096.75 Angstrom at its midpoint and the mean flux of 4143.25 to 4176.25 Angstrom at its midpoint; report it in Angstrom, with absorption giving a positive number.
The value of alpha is 2.1 Angstrom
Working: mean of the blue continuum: 8.35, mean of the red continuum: 8.33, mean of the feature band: 7.9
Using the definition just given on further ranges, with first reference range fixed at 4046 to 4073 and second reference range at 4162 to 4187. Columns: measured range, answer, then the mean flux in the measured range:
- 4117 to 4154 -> 1.3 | 7.97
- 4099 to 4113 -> 0.8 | 7.63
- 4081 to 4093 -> -2.1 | 9.33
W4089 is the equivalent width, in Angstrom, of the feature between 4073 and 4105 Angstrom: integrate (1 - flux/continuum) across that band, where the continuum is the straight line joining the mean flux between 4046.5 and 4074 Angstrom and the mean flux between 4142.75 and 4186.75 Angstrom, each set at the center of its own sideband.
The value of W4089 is -1.8 Angstrom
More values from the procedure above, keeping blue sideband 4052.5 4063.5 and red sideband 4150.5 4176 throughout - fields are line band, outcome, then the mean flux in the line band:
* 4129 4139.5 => 1.1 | 7.36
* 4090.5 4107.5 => 0.3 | 7.83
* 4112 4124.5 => -0.6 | 8.52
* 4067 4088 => -2.0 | 8.55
